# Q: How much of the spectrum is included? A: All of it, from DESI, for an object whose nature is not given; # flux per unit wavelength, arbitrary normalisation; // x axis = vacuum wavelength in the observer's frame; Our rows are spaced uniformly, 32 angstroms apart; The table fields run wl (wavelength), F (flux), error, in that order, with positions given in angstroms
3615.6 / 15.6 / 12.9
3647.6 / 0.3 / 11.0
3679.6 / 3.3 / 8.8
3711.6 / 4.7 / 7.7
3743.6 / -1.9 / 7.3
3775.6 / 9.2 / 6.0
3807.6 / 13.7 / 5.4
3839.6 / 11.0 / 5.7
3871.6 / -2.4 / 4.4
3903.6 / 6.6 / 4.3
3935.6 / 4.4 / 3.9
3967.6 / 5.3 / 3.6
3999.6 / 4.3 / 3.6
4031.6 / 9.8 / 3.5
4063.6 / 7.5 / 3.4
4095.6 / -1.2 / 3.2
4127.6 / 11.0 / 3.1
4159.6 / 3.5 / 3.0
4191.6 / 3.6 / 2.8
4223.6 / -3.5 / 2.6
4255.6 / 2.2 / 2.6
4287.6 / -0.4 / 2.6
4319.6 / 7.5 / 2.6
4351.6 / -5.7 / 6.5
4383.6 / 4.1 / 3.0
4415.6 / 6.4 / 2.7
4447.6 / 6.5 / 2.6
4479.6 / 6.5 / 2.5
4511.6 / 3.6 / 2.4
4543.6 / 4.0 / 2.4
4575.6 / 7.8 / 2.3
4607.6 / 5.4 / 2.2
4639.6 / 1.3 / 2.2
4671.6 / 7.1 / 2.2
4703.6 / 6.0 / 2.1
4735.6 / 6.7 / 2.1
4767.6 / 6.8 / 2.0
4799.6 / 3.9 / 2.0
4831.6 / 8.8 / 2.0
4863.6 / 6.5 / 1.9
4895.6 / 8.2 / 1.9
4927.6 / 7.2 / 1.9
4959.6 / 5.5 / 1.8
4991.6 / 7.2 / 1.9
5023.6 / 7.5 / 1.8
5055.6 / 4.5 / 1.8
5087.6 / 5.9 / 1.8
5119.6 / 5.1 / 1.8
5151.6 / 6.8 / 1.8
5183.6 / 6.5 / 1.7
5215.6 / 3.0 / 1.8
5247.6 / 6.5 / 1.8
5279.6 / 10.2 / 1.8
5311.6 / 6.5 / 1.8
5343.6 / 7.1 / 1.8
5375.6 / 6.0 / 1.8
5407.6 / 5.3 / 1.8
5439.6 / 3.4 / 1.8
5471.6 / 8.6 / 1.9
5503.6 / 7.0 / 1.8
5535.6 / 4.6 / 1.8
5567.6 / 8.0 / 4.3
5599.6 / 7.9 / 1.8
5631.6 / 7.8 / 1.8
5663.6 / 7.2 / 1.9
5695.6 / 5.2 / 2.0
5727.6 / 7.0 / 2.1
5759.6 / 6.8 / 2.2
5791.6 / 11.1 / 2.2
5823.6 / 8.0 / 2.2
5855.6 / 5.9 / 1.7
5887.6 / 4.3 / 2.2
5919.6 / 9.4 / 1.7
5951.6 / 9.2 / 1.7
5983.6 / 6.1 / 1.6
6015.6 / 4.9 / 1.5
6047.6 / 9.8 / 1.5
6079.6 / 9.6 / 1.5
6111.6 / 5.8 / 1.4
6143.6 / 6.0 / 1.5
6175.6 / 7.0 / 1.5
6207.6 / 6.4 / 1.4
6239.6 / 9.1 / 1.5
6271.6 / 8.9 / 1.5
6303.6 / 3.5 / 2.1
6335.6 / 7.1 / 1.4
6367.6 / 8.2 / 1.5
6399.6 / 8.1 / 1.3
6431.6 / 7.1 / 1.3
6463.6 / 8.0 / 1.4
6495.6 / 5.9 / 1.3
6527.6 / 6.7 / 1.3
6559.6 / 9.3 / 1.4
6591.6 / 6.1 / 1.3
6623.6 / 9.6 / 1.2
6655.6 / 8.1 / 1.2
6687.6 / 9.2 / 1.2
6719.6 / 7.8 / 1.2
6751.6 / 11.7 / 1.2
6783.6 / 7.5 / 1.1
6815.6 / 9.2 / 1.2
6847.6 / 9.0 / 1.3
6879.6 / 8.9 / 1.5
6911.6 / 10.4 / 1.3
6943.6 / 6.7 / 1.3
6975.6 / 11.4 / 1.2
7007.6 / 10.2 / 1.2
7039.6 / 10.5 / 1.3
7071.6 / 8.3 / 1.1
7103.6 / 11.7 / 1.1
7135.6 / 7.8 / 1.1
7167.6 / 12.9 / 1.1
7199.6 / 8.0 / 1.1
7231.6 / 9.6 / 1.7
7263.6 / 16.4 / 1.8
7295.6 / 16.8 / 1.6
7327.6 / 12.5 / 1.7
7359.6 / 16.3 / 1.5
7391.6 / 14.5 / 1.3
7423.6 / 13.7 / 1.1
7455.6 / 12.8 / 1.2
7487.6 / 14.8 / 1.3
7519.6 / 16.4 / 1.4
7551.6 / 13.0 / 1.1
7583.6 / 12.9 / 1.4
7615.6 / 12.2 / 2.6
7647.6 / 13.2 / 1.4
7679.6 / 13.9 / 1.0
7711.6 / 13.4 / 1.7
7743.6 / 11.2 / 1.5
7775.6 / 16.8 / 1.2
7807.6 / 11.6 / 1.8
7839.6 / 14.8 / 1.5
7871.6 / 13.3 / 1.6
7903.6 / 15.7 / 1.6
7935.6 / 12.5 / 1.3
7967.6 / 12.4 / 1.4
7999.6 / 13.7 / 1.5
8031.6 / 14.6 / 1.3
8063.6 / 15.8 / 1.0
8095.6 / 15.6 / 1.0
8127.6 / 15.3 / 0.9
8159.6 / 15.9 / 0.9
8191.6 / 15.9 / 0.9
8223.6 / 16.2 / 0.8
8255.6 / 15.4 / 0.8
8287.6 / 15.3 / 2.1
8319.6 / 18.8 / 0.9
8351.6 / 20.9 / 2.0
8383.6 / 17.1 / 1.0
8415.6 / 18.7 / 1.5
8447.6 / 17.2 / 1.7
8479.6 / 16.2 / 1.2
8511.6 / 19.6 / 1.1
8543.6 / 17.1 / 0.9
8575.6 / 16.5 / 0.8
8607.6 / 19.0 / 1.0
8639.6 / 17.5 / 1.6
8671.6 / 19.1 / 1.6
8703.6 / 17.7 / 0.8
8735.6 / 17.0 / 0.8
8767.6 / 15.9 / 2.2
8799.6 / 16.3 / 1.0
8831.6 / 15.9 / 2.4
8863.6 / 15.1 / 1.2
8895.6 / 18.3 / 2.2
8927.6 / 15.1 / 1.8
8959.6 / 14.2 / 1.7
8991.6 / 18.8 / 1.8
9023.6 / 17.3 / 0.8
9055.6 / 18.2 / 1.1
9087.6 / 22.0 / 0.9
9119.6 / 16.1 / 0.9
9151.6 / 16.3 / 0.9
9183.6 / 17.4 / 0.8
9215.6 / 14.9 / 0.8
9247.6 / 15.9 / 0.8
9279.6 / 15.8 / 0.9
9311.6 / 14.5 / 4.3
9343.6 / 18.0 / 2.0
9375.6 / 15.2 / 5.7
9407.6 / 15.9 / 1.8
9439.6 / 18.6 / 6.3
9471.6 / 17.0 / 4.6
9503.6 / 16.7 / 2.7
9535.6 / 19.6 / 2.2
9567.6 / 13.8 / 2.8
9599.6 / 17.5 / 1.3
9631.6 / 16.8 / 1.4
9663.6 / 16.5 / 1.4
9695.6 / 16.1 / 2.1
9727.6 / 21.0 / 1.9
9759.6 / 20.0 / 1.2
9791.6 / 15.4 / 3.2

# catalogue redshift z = 0.81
